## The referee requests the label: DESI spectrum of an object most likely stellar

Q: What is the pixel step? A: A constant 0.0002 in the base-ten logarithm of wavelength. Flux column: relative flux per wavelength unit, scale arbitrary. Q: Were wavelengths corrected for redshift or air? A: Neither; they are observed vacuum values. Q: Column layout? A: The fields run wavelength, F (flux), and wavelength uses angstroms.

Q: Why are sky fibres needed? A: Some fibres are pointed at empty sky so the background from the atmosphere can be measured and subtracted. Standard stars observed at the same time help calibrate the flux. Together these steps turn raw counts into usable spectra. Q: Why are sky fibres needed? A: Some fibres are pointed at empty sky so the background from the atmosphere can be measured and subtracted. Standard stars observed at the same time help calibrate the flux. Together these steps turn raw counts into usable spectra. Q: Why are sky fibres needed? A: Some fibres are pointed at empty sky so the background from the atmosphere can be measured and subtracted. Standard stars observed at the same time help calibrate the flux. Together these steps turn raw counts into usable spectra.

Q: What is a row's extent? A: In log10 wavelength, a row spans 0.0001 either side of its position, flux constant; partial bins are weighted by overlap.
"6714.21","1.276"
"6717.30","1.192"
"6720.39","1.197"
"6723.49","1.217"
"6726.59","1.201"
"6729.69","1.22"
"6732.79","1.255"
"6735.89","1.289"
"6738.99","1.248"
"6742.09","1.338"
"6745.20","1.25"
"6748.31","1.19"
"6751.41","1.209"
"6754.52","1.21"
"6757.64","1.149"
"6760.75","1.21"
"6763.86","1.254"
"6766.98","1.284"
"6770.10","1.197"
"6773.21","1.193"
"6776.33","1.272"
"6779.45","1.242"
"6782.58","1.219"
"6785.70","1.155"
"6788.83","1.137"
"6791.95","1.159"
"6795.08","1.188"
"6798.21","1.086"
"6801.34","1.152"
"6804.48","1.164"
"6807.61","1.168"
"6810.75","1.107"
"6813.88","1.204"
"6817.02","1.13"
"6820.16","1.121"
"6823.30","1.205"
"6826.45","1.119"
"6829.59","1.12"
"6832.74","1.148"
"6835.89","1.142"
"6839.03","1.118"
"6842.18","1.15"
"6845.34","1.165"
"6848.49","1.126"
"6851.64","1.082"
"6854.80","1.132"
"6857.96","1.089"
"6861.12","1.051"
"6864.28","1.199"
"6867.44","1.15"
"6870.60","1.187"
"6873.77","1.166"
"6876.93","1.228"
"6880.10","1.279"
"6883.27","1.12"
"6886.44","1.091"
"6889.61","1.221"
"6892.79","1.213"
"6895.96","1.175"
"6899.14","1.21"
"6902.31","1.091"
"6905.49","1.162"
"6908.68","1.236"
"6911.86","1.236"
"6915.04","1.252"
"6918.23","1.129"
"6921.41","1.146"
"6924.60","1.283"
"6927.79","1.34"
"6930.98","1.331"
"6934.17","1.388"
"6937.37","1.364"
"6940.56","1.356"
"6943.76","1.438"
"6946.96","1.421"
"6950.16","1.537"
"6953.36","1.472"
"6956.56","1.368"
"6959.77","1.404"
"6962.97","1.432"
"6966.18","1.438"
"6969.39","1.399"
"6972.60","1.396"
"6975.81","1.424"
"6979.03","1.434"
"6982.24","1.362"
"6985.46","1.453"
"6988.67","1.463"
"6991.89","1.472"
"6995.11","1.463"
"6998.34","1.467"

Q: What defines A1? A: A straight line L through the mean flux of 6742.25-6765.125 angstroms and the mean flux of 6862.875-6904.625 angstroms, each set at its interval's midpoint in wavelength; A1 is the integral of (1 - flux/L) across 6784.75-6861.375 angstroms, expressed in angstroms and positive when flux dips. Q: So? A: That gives 3.8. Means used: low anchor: 1.22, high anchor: 1.18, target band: 1.14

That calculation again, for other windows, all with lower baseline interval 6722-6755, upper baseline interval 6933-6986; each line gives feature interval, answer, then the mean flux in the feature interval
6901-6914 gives 1.8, 1.19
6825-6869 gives 6.6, 1.13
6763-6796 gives 1.7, 1.21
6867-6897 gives 3.8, 1.18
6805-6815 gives 1.1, 1.16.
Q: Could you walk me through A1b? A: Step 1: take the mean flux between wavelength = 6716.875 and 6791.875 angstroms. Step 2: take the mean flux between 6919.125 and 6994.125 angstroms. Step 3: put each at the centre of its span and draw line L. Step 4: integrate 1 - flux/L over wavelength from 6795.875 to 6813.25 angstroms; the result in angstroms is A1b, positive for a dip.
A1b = 1.7 angstroms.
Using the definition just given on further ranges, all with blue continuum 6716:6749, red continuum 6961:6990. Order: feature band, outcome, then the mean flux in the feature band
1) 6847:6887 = 5.74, 1.15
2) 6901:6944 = 3.68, 1.26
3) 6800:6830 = 3.46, 1.15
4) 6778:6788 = 0.59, 1.2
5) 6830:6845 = 2.02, 1.14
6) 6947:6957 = -0.42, 1.46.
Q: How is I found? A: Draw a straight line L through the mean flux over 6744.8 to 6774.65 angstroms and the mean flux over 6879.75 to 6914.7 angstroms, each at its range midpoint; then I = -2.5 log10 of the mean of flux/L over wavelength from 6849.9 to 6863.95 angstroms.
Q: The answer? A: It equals 0.09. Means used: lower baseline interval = 1.21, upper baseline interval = 1.18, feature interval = 1.1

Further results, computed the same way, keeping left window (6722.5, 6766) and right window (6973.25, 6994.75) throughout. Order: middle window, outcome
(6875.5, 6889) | 0.14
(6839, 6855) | 0.17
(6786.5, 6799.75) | 0.12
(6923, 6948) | 0.02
